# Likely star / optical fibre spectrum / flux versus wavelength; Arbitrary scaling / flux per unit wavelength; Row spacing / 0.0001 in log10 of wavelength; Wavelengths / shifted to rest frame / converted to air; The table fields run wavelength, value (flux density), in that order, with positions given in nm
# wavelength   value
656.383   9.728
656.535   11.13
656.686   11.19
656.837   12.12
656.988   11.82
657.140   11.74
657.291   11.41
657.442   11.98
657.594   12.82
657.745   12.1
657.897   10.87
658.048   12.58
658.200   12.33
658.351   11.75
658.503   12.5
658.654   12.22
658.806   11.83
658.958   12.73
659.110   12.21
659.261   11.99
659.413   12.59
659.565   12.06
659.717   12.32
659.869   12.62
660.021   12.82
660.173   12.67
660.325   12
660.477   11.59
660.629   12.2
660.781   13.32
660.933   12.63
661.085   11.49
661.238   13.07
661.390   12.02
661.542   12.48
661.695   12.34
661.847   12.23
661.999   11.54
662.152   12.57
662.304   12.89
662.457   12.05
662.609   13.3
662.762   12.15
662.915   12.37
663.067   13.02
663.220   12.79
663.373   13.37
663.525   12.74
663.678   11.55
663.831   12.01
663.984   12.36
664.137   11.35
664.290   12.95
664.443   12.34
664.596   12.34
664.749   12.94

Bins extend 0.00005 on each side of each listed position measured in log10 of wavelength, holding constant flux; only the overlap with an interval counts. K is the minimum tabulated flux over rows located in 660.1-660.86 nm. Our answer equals 11.59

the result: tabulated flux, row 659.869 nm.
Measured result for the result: 12.62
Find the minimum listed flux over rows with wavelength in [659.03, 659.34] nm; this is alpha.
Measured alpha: 11.99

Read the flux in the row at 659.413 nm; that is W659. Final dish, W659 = 12.59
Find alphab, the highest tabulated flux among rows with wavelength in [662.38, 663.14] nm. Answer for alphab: 13.3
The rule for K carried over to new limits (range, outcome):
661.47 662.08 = 11.54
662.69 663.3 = 12.15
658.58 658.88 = 11.83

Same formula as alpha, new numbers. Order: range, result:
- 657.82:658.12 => 10.87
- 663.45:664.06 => 11.55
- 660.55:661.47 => 11.49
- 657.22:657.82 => 11.41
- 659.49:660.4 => 12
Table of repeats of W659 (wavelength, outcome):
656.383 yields 9.728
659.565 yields 12.06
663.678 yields 11.55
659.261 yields 11.99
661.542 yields 12.48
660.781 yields 13.32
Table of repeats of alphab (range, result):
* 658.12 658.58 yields 12.5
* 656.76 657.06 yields 12.12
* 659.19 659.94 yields 12.62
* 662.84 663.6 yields 13.37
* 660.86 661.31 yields 13.07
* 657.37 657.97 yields 12.82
